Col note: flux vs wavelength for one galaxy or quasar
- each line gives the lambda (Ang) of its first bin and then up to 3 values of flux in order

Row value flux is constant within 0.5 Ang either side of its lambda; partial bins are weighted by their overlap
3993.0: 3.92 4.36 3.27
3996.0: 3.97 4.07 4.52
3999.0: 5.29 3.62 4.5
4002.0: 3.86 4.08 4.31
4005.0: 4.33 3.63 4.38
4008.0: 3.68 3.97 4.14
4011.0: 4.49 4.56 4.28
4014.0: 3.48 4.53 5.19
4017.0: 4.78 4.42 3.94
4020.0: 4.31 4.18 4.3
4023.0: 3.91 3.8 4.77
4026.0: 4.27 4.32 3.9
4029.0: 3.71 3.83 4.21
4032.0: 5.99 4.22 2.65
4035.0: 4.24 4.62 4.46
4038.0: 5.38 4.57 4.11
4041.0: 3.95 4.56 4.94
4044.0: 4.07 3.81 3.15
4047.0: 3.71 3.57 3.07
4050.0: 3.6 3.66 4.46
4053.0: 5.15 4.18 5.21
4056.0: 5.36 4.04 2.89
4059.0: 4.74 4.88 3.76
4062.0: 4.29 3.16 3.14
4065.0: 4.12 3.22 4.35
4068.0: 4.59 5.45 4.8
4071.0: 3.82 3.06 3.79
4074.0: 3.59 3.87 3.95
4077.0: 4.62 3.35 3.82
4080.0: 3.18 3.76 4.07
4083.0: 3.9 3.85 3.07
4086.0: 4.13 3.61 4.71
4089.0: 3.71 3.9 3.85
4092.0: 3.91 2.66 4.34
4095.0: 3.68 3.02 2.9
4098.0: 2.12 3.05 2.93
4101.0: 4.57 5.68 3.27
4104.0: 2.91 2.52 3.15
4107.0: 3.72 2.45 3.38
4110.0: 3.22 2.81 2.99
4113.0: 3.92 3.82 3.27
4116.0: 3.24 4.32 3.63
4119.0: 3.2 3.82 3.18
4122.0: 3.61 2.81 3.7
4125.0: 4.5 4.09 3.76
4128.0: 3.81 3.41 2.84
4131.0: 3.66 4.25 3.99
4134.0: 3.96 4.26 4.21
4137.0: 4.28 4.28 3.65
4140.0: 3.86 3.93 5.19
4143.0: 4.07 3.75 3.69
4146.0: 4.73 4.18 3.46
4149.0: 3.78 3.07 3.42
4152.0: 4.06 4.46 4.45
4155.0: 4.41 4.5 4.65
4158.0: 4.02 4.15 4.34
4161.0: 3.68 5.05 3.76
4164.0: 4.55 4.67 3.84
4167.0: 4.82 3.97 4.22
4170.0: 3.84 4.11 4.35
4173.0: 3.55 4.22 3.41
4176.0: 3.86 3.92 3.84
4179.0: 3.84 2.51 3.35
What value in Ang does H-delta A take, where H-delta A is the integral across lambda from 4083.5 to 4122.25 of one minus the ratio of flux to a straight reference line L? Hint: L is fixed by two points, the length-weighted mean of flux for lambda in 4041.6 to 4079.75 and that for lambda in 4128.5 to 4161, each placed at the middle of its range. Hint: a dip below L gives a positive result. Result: 5.22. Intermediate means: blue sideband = 4.04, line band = 3.49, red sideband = 4.02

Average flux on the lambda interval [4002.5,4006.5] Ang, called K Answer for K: 4.09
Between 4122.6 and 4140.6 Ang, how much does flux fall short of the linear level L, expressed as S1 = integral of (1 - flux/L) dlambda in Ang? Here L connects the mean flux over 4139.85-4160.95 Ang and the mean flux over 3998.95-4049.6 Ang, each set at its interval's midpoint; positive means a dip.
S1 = 1.11 Ang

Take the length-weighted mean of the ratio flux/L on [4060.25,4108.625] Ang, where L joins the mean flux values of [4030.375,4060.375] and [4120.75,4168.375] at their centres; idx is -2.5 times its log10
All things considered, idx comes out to 0.13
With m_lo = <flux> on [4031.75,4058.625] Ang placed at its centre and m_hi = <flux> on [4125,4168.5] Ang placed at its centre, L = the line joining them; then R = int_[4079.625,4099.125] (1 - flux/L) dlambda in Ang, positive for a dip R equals 2.6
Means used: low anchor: 4.19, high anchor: 4.07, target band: 3.58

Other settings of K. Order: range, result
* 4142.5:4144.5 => 3.91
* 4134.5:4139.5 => 4.14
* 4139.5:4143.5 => 4.26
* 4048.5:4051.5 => 3.44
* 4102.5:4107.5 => 3.11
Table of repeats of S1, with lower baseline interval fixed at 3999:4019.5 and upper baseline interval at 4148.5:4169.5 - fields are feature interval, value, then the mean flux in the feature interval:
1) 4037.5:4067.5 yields 0.8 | 4.1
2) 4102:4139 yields 5.3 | 3.59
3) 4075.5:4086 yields 1.1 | 3.77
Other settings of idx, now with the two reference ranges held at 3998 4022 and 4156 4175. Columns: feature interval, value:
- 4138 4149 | 0.04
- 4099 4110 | 0.23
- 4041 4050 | 0.11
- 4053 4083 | 0.05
